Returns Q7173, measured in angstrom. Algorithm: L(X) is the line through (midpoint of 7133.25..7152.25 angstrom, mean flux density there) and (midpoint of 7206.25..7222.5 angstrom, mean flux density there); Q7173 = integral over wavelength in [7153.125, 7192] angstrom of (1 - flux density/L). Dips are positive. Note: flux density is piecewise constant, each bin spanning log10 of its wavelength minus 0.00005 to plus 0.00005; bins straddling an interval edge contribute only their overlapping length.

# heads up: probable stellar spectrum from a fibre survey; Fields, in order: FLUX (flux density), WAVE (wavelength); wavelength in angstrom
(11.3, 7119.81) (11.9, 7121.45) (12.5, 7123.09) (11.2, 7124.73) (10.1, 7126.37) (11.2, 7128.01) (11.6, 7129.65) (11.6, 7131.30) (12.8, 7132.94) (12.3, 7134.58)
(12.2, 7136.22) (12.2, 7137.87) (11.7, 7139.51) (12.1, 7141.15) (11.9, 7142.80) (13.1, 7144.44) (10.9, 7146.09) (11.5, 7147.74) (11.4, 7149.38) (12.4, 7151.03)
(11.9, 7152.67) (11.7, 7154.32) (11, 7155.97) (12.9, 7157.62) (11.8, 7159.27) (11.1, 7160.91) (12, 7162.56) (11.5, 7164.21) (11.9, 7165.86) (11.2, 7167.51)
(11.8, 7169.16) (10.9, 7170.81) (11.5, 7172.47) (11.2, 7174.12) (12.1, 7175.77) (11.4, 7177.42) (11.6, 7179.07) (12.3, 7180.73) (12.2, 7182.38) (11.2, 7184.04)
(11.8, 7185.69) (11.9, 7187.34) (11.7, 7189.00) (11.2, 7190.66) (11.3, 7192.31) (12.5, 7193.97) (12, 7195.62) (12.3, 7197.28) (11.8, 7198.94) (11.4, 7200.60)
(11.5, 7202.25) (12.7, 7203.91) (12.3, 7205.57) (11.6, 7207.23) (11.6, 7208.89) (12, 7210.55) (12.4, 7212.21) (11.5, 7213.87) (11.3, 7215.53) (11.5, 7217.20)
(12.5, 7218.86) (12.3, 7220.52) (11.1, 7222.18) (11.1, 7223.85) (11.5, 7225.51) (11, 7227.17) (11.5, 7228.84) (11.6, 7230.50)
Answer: 0.9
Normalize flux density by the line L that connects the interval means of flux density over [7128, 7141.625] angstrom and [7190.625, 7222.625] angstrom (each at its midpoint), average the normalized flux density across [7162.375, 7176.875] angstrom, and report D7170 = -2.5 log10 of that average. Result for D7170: 0.037 mag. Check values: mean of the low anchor 12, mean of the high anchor 11.9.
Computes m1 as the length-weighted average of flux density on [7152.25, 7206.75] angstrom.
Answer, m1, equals 11.7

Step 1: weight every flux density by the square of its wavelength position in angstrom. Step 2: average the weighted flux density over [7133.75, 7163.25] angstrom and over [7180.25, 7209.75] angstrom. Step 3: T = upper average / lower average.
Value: 1.0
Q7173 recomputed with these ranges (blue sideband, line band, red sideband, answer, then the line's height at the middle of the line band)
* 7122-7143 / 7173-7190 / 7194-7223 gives 0.2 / 11.9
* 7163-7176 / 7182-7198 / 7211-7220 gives -0.2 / 11.7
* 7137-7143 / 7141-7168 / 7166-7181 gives 0.0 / 11.8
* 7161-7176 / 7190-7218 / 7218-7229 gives -0.6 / 11.6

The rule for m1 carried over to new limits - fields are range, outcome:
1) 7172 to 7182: 11.7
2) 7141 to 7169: 11.8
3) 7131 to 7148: 12.1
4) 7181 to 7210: 11.8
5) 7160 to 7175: 11.5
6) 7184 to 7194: 11.6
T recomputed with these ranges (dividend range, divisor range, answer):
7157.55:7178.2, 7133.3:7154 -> 0.97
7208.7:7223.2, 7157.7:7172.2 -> 1.03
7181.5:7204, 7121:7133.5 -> 1.04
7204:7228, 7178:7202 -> 1.00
